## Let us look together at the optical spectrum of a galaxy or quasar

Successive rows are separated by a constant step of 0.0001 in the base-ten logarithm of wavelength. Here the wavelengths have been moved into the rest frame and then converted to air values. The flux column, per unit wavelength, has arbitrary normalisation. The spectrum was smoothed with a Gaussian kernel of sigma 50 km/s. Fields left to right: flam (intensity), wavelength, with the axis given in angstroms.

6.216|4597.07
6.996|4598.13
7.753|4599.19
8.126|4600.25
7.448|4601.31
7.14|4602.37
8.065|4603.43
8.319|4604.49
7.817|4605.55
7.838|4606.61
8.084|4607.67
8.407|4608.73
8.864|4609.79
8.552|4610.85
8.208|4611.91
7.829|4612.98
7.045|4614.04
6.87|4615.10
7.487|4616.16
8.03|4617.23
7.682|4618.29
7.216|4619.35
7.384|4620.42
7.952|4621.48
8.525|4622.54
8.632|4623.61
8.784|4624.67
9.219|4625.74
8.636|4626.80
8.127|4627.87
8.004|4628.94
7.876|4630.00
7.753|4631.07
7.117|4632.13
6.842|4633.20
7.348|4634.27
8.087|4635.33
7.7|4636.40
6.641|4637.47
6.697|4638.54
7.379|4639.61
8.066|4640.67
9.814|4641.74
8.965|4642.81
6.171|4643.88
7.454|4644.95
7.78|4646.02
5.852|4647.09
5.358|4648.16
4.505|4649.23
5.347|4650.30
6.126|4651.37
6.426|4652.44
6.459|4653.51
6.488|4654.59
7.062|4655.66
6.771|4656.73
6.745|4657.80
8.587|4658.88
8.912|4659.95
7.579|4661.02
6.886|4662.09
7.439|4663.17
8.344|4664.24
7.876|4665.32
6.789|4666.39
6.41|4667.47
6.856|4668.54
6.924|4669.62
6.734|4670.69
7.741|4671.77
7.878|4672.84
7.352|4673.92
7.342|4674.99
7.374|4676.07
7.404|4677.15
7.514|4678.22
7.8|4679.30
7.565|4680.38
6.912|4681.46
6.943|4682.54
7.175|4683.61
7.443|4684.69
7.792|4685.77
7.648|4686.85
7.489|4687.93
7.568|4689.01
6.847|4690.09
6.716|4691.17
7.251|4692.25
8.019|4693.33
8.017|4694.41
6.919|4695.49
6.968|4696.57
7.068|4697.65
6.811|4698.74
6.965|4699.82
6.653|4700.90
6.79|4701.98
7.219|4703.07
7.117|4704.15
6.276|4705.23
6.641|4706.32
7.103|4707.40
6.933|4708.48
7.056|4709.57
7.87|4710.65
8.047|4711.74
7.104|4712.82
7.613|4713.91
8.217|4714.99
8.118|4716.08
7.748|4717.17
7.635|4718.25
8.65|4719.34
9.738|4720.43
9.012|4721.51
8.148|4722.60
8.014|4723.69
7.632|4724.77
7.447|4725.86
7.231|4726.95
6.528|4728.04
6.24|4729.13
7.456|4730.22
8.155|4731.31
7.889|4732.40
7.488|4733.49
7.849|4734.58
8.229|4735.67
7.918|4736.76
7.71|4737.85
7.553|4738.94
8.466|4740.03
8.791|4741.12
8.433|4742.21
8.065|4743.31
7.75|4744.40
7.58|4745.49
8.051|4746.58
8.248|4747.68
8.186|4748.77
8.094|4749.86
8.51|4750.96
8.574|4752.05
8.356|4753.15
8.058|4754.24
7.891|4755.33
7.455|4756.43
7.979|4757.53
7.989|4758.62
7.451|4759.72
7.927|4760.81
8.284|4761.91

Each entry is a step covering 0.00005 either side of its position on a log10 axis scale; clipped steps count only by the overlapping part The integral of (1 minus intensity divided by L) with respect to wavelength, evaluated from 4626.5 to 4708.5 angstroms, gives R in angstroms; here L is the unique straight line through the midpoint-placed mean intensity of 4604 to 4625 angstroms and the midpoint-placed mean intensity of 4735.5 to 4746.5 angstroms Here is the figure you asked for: 8.0 angstroms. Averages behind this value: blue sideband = 7.97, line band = 7.22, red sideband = 8.05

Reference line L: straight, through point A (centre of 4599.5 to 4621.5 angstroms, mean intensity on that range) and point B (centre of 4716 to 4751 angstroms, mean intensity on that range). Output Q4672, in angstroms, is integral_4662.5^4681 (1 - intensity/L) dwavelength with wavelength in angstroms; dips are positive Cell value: 1.2 angstroms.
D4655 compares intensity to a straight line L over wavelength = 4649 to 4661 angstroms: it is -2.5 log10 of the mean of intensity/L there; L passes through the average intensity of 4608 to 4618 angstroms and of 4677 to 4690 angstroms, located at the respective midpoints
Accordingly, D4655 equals 0.13 mag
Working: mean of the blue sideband 7.92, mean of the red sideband 7.42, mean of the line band 6.77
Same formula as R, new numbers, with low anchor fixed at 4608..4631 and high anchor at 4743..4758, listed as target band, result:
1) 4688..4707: 2.3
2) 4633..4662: 3.5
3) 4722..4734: 0.9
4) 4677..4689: 0.9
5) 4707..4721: 0.4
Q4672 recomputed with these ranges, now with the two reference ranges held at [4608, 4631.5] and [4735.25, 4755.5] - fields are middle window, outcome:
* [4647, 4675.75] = 4.06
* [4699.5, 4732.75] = 2.42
